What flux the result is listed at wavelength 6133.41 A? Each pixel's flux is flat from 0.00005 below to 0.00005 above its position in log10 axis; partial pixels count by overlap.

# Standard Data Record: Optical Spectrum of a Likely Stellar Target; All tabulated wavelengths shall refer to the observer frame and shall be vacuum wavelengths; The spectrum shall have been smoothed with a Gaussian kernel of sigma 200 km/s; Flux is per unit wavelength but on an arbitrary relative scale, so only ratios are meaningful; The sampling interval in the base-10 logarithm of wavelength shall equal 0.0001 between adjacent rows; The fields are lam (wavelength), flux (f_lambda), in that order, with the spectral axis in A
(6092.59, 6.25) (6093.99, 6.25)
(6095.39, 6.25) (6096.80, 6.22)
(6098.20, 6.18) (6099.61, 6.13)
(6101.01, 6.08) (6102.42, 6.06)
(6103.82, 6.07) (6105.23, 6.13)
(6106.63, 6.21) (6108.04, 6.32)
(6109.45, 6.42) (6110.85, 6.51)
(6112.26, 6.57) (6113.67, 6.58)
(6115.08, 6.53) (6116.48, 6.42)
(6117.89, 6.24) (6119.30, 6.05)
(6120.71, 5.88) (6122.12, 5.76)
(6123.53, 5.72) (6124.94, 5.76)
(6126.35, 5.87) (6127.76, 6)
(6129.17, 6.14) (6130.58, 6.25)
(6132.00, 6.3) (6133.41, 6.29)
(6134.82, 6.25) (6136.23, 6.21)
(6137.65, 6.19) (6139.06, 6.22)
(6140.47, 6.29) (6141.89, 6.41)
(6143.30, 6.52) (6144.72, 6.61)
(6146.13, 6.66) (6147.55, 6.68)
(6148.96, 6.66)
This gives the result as 6.29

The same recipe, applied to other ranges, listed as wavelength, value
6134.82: 6.25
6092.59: 6.25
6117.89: 6.24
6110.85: 6.51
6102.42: 6.06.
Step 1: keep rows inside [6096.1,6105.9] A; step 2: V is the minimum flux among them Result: 6.06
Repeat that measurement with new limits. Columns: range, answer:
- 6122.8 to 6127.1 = 5.72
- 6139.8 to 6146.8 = 6.29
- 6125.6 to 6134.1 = 5.87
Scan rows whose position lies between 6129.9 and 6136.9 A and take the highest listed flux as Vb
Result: 6.3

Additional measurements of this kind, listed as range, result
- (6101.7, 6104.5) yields 6.07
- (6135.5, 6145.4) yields 6.61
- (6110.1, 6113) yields 6.57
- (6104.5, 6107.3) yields 6.21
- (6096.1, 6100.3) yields 6.22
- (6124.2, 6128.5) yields 6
